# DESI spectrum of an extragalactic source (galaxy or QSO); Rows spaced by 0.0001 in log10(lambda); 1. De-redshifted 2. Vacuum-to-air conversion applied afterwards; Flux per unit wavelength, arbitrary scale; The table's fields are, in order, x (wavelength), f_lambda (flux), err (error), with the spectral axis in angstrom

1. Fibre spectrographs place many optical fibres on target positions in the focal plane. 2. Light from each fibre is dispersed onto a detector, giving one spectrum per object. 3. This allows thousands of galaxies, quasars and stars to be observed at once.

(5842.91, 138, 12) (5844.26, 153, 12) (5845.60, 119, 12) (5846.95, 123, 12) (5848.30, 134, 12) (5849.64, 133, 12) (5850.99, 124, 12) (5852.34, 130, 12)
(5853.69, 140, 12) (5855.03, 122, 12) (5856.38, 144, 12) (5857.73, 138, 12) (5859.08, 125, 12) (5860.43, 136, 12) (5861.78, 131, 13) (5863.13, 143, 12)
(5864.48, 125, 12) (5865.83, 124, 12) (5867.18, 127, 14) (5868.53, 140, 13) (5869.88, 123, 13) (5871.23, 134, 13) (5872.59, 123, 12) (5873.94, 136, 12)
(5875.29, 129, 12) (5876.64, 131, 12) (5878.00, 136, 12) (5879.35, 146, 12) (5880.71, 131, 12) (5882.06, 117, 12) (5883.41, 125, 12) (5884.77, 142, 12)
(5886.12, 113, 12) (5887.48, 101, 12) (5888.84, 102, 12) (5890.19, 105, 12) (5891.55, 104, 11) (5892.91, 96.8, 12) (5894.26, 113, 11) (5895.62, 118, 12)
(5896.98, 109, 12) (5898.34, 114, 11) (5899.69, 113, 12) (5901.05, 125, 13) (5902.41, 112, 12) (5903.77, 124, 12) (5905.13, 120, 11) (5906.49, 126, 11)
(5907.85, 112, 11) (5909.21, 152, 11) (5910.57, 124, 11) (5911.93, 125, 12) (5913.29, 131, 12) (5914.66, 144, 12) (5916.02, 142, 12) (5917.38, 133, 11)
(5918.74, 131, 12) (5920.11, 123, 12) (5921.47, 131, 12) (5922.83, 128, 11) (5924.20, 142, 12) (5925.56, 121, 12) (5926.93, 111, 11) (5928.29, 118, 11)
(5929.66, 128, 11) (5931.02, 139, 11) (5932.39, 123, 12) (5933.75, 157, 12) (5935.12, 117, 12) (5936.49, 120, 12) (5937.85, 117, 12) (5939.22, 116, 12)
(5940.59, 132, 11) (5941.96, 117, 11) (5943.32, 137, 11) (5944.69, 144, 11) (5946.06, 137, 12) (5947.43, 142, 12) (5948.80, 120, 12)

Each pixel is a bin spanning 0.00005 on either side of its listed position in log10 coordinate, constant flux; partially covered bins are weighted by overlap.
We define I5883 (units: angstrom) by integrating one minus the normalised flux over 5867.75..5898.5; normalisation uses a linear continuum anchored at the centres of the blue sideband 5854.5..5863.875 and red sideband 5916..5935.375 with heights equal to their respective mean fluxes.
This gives 2.6 angstrom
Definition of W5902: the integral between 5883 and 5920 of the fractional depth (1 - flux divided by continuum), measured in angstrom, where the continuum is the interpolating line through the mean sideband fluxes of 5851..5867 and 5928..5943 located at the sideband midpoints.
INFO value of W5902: 2.3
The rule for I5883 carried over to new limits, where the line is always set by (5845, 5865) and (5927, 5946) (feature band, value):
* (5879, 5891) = 0.98 angstrom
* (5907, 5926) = -0.41 angstrom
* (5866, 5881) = -0.19 angstrom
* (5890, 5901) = 1.64 angstrom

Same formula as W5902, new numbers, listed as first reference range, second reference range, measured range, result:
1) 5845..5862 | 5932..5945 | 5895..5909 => 1.1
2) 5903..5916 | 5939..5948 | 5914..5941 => 0.5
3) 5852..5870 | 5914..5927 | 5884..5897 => 2.1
